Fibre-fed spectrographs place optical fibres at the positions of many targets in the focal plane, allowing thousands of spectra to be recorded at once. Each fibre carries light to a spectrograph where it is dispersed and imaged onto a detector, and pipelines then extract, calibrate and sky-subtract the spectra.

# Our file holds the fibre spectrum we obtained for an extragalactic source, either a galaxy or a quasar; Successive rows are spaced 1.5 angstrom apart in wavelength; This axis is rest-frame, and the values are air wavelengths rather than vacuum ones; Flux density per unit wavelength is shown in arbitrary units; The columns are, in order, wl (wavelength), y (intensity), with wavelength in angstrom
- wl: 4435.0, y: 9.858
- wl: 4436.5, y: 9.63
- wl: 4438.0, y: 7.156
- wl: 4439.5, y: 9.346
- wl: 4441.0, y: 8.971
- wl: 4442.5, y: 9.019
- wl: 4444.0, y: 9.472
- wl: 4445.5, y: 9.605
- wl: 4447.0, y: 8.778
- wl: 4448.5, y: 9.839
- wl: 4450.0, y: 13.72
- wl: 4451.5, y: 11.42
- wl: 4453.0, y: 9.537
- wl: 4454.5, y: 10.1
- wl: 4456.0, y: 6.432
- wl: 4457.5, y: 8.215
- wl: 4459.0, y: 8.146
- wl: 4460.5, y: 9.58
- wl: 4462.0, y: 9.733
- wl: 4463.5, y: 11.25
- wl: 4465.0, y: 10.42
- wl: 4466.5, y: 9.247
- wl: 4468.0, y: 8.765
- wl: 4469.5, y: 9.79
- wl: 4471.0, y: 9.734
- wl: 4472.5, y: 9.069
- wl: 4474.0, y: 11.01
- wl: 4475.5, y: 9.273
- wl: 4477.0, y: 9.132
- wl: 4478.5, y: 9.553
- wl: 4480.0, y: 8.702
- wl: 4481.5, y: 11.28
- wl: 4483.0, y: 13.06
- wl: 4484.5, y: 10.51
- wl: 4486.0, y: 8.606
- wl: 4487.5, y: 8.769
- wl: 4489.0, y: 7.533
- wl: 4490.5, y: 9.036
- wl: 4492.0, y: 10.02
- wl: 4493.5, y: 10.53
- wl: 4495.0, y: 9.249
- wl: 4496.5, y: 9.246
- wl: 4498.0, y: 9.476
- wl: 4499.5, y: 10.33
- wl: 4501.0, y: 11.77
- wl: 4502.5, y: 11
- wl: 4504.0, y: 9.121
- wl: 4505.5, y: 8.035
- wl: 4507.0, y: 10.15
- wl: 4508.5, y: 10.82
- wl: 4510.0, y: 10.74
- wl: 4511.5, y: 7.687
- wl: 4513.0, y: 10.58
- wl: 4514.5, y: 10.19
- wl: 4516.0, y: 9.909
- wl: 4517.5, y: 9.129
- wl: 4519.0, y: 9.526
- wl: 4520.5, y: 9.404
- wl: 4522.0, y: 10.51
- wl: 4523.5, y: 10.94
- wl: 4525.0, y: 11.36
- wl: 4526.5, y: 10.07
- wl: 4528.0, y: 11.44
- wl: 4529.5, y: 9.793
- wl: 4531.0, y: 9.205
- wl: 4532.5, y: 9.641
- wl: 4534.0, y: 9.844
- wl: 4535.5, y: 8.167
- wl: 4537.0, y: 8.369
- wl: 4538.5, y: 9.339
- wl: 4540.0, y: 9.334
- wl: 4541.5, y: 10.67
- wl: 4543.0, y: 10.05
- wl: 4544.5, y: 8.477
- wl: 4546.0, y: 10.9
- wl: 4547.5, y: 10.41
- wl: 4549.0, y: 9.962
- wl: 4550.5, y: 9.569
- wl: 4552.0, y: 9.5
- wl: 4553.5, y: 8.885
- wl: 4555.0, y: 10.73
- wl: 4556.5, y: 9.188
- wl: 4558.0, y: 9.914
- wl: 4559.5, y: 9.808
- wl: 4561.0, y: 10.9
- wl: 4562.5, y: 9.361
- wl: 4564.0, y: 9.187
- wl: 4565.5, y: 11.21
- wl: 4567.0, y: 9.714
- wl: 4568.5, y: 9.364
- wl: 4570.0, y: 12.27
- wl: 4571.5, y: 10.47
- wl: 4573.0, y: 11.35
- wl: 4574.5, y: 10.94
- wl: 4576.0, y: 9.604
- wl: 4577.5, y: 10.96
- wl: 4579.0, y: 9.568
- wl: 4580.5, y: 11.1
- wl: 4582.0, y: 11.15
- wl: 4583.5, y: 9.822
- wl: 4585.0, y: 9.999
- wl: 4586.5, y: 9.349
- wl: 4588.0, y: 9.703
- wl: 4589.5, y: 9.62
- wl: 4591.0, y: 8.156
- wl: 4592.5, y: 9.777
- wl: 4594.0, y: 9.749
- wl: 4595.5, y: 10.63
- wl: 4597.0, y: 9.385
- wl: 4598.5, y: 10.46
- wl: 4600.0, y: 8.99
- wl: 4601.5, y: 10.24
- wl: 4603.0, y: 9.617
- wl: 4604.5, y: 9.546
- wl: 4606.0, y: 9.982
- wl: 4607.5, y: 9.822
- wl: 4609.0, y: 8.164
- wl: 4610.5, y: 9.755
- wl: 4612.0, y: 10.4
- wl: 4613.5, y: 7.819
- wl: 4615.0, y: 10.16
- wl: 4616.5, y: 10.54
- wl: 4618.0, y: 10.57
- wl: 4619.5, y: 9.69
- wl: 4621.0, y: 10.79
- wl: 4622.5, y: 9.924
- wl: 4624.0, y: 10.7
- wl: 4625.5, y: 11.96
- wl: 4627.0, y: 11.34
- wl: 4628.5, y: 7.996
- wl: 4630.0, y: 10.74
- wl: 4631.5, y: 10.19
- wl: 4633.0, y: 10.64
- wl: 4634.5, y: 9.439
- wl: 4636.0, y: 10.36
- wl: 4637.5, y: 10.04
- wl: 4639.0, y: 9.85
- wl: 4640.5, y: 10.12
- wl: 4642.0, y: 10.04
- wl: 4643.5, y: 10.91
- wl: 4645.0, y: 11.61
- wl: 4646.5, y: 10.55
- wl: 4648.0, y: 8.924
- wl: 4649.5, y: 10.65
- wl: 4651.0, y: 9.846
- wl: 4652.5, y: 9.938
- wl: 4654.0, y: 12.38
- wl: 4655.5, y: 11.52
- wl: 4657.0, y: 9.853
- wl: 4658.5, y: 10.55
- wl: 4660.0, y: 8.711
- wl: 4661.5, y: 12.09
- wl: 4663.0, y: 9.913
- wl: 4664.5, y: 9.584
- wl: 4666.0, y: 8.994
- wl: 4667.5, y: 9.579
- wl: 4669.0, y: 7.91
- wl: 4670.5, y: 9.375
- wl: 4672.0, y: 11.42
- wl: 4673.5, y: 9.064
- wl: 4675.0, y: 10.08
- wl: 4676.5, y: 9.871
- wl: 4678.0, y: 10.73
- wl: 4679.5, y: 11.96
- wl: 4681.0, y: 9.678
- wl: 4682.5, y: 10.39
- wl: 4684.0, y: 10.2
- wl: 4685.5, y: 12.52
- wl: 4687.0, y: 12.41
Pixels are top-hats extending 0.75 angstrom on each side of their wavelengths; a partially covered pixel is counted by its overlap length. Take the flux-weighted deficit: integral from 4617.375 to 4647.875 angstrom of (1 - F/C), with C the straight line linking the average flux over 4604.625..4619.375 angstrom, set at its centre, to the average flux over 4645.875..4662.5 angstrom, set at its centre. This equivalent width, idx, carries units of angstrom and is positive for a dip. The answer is -0.9 angstrom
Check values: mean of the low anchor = 9.68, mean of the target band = 10.3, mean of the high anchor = 10.4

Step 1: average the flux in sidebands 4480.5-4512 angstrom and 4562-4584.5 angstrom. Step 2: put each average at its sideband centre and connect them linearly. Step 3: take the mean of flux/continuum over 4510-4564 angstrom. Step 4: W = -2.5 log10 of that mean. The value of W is 0.04 mag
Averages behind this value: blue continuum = 9.86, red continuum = 10.4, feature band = 9.8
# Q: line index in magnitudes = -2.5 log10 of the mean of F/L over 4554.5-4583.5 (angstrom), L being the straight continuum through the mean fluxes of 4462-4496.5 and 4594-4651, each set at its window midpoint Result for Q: -0.04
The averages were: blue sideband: 9.74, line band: 10.3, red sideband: 10.1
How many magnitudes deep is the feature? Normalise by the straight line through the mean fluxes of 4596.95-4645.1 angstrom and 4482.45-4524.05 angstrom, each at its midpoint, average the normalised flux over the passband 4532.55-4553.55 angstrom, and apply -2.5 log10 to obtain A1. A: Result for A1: 0.038 mag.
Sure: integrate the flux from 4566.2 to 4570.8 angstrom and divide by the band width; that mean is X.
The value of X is 10.5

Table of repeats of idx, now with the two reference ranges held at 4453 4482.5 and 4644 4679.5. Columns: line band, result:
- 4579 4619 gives 0.7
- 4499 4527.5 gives -1.3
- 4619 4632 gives -0.4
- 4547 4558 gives 0.0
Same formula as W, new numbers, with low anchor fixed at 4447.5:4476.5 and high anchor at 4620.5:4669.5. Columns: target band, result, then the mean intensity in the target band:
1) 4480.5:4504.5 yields -0.02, 9.97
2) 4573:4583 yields -0.06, 10.6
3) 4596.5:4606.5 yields 0.04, 9.75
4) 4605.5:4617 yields 0.07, 9.55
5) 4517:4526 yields -0.03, 10.2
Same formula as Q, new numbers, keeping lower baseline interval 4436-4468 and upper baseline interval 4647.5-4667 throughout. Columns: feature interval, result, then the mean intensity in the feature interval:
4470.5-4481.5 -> 0.00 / 9.61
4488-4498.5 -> 0.04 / 9.28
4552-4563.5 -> 0.01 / 9.79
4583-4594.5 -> 0.05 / 9.51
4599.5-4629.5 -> 0.02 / 9.91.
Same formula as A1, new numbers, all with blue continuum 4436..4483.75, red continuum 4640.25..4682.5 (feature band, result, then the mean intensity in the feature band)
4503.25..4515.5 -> 0.014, 9.67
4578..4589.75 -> -0.008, 10.1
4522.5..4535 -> -0.044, 10.2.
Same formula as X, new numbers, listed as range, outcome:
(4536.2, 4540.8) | 9.02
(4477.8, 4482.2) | 9.83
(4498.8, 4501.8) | 11.1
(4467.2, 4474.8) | 9.67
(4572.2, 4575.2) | 11.1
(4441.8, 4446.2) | 9.37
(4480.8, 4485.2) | 11.6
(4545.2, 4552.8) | 10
